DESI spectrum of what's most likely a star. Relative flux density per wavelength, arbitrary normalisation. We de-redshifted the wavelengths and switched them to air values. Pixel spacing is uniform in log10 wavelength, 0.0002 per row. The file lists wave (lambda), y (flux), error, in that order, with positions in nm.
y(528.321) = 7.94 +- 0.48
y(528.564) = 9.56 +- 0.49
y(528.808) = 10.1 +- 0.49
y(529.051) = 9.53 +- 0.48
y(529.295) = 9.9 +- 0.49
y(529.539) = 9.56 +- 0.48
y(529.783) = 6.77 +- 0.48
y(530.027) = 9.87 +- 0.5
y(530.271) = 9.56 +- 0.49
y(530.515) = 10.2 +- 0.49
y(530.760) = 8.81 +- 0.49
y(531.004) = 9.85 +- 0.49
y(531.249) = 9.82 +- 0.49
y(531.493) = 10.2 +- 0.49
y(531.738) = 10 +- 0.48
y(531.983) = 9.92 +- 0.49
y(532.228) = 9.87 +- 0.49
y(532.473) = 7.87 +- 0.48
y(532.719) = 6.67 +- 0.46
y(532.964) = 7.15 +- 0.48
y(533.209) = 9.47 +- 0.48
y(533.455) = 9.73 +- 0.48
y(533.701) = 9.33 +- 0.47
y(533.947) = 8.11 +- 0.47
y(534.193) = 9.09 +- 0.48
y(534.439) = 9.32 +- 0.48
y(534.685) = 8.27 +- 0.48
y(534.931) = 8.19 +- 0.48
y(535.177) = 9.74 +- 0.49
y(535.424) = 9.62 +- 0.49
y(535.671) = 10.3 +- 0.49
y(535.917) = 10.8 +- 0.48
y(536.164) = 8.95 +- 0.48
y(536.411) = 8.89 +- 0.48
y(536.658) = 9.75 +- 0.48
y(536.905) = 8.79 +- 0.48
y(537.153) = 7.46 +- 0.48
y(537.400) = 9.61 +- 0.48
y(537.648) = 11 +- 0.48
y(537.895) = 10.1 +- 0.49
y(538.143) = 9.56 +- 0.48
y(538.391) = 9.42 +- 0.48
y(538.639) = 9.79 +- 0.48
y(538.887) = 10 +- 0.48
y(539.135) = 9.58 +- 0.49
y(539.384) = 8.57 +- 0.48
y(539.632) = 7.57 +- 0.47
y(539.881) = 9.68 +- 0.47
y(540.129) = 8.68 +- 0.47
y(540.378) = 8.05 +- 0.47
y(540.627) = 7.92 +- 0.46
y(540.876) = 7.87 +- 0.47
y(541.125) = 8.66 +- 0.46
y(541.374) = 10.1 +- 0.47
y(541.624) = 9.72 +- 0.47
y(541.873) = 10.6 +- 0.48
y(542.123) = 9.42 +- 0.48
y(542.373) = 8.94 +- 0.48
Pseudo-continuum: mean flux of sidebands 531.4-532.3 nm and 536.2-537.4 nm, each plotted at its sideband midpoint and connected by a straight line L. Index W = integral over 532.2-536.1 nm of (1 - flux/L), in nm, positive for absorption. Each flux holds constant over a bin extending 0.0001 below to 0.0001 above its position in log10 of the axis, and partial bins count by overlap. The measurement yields 0.20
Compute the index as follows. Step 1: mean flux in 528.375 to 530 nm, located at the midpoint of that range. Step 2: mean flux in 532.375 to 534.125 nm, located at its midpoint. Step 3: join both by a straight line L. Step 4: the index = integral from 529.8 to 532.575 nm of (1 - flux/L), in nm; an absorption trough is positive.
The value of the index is -0.24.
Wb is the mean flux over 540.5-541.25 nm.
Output 8.16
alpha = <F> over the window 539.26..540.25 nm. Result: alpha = 8.63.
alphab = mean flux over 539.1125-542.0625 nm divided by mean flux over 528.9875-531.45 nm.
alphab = 0.95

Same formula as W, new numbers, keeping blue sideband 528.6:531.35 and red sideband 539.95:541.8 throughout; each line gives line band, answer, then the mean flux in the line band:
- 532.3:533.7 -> 0.14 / 8.34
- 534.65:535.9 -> -0.04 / 9.43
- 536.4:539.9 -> -0.14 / 9.32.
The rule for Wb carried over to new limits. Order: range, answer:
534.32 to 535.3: 8.89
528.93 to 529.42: 9.7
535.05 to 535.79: 9.87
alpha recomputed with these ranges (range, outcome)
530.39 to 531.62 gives 9.78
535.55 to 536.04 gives 10.6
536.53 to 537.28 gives 8.67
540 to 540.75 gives 8.23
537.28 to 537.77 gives 10.3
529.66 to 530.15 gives 8.33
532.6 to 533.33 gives 7.77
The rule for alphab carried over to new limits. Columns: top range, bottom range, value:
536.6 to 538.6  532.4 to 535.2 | 1.11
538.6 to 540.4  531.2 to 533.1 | 1.01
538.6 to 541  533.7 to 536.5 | 0.95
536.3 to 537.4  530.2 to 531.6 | 0.91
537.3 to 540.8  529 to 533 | 1.00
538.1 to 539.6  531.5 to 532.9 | 1.05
